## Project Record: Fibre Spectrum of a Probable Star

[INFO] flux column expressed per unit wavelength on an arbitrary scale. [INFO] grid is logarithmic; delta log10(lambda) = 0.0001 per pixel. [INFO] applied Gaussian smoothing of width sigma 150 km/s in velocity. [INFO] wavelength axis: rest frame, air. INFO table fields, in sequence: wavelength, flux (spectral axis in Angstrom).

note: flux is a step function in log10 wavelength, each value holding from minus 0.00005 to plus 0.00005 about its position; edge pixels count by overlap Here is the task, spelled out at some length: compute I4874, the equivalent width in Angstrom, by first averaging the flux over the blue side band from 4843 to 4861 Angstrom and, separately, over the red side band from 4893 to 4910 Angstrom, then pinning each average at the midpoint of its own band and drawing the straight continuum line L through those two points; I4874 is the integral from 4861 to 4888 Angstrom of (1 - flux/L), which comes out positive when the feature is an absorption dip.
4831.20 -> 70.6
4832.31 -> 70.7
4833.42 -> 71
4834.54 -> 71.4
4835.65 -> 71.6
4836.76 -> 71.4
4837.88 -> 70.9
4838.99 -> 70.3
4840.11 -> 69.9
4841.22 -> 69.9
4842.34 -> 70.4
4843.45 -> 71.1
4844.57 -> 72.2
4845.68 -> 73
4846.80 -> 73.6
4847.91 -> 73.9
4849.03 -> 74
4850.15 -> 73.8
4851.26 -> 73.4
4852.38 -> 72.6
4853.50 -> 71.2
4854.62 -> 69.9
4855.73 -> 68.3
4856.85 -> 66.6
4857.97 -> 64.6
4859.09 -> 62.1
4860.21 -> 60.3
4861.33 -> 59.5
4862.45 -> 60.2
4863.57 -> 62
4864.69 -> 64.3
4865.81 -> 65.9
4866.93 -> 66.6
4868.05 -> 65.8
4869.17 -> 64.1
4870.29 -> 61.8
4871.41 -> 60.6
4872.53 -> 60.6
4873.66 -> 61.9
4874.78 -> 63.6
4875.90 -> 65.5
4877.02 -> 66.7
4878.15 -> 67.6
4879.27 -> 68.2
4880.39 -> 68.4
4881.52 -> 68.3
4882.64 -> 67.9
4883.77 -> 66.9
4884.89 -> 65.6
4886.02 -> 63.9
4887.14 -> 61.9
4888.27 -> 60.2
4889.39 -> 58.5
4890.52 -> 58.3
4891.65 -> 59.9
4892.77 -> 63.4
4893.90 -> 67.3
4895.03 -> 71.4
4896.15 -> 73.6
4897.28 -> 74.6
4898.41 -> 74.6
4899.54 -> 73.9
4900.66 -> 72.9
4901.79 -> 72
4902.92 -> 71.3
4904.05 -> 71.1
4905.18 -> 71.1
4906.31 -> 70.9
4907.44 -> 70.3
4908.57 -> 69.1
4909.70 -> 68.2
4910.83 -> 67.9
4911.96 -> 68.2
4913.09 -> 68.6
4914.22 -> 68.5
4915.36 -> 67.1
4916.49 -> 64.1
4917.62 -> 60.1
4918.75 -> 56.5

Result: 2.3 Angstrom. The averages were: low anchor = 69.9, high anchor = 71.4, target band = 64.5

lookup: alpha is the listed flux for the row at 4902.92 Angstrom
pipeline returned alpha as 71.3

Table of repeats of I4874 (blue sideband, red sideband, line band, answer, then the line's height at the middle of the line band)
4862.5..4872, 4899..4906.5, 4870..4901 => 0.90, 68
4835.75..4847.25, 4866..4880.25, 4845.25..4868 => 0.14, 68.1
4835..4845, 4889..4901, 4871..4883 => 0.62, 69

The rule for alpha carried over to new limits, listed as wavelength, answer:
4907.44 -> 70.3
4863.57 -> 62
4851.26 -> 73.4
